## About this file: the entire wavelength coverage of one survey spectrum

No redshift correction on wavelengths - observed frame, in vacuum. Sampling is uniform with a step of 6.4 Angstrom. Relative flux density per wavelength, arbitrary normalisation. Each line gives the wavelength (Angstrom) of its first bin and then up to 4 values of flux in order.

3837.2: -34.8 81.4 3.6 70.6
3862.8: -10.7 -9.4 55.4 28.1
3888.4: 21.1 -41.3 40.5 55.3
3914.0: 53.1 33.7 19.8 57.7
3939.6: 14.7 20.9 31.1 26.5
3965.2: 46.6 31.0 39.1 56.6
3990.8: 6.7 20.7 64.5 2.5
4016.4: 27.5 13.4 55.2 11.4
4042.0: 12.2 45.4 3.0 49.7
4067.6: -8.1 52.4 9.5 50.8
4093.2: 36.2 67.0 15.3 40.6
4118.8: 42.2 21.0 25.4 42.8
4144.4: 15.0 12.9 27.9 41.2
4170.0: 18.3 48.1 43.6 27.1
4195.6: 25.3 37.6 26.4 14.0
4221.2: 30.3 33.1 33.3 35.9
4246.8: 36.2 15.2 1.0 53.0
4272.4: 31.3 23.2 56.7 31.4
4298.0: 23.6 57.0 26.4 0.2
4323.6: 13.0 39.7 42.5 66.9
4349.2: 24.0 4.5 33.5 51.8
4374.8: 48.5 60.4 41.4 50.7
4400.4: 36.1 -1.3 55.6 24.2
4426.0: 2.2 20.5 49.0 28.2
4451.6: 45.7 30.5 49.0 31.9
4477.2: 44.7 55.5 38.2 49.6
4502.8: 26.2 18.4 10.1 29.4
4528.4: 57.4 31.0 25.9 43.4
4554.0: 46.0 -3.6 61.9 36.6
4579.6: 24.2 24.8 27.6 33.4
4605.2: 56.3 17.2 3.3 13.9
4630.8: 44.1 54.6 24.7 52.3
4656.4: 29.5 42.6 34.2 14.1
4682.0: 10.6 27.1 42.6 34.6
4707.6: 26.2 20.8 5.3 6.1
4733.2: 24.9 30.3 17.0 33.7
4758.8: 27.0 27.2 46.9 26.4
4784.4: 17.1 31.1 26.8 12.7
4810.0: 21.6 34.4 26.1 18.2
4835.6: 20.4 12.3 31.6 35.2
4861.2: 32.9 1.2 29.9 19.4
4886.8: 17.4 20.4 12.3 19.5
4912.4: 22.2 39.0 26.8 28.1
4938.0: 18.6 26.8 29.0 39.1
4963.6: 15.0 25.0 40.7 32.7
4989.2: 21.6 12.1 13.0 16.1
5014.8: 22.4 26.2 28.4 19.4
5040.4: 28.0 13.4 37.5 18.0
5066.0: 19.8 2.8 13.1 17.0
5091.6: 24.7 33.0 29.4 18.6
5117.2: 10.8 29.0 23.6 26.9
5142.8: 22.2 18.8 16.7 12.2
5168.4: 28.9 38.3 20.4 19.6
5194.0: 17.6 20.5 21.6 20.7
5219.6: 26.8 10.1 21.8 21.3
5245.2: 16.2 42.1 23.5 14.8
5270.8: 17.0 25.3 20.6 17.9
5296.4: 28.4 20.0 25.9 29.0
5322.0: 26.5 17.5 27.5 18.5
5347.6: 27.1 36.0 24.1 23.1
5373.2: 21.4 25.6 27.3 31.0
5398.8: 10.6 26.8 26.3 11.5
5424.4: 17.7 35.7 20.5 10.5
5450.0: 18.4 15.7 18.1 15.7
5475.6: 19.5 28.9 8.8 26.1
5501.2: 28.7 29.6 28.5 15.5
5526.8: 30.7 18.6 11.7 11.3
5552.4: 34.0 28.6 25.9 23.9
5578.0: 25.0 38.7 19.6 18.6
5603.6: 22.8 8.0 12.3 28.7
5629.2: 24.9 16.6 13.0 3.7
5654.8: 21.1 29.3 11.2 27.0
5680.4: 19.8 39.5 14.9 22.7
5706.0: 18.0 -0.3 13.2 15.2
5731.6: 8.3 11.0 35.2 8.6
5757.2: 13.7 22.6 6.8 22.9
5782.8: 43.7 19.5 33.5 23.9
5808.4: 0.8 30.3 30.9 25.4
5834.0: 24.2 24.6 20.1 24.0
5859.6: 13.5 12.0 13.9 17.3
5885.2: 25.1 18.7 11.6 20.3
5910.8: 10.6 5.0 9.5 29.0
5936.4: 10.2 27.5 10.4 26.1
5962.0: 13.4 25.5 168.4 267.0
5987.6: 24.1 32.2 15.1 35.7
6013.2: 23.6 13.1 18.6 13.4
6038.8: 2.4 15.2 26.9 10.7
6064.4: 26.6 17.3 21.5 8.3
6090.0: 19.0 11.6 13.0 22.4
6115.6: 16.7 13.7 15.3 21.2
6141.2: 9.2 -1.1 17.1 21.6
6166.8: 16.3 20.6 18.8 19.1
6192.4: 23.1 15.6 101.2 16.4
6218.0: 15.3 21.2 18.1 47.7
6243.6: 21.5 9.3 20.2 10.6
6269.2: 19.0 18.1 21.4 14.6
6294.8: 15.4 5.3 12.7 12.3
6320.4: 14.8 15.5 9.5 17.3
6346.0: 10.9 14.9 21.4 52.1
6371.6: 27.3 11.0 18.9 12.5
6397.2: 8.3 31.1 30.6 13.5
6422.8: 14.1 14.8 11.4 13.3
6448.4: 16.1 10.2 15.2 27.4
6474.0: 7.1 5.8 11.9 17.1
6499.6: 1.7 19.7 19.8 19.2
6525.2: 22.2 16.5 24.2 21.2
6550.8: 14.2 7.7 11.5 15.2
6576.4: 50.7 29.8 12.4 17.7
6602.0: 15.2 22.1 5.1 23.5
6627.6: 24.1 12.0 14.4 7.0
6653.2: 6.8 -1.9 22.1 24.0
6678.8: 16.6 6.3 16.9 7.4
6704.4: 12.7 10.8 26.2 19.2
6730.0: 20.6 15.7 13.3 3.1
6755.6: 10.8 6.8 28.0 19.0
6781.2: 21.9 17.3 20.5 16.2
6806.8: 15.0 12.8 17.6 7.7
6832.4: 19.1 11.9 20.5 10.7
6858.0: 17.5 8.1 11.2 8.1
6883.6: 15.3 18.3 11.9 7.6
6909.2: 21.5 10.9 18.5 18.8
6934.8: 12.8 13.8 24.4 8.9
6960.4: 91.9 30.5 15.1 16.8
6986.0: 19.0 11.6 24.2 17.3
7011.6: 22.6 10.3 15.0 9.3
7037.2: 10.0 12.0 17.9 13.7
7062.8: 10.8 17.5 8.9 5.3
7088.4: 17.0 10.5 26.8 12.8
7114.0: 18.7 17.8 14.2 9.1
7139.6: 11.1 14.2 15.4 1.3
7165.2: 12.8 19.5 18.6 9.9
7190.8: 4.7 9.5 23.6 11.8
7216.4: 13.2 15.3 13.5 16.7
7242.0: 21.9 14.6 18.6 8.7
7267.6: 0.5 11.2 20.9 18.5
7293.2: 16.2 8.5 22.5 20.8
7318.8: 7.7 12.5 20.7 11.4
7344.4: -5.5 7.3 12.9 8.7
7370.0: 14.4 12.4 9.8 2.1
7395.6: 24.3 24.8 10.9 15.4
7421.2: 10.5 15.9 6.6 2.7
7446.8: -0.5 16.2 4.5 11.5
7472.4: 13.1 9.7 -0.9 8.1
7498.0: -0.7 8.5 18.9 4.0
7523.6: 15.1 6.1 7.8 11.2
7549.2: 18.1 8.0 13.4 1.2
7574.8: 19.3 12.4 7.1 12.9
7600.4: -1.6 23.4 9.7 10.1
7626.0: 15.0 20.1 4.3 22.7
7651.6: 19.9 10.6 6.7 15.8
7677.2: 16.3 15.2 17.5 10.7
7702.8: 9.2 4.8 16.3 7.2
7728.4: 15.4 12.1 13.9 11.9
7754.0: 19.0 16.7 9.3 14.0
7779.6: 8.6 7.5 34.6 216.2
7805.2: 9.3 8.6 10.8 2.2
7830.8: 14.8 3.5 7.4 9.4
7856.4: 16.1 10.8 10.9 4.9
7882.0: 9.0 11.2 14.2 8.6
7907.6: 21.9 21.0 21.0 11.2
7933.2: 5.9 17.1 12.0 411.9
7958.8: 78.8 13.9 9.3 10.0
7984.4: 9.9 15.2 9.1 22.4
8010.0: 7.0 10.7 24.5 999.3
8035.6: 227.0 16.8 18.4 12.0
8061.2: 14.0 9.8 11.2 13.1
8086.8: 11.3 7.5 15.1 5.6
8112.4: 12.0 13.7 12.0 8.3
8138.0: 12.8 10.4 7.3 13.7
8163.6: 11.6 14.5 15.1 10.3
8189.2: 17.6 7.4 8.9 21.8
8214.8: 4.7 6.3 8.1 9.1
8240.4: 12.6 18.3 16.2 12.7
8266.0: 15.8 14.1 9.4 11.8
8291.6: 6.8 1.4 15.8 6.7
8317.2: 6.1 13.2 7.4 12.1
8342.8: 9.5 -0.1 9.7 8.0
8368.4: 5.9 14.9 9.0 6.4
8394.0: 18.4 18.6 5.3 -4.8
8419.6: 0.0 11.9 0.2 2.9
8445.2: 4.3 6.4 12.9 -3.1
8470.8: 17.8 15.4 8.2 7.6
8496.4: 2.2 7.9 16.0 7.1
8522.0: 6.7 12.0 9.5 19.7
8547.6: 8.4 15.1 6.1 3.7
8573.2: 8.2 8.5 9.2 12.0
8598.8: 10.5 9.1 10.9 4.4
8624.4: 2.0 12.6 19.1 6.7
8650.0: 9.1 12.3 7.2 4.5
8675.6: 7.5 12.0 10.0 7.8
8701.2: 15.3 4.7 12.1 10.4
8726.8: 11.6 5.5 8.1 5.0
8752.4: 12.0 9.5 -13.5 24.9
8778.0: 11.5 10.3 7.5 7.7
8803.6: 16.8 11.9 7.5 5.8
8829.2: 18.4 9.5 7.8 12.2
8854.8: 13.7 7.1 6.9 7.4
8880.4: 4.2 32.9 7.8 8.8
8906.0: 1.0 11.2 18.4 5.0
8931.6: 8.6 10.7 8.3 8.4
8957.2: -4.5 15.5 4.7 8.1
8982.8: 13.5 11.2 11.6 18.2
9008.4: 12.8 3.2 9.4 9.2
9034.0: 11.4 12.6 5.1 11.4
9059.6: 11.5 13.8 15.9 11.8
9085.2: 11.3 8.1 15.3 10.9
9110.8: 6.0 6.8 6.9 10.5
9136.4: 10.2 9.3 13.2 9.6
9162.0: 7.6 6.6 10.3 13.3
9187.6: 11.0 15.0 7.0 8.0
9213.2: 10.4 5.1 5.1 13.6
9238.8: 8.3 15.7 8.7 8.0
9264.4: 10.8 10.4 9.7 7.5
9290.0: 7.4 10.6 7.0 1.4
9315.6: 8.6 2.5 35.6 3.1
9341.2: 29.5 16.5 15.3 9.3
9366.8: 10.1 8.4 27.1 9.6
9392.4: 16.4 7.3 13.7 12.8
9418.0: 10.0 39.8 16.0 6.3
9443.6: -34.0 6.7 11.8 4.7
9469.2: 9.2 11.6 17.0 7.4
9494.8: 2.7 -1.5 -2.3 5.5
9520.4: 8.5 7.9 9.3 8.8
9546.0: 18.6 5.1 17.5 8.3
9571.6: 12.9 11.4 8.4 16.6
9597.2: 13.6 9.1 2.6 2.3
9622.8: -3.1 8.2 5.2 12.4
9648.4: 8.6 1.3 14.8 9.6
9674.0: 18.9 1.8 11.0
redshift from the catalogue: 0.60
